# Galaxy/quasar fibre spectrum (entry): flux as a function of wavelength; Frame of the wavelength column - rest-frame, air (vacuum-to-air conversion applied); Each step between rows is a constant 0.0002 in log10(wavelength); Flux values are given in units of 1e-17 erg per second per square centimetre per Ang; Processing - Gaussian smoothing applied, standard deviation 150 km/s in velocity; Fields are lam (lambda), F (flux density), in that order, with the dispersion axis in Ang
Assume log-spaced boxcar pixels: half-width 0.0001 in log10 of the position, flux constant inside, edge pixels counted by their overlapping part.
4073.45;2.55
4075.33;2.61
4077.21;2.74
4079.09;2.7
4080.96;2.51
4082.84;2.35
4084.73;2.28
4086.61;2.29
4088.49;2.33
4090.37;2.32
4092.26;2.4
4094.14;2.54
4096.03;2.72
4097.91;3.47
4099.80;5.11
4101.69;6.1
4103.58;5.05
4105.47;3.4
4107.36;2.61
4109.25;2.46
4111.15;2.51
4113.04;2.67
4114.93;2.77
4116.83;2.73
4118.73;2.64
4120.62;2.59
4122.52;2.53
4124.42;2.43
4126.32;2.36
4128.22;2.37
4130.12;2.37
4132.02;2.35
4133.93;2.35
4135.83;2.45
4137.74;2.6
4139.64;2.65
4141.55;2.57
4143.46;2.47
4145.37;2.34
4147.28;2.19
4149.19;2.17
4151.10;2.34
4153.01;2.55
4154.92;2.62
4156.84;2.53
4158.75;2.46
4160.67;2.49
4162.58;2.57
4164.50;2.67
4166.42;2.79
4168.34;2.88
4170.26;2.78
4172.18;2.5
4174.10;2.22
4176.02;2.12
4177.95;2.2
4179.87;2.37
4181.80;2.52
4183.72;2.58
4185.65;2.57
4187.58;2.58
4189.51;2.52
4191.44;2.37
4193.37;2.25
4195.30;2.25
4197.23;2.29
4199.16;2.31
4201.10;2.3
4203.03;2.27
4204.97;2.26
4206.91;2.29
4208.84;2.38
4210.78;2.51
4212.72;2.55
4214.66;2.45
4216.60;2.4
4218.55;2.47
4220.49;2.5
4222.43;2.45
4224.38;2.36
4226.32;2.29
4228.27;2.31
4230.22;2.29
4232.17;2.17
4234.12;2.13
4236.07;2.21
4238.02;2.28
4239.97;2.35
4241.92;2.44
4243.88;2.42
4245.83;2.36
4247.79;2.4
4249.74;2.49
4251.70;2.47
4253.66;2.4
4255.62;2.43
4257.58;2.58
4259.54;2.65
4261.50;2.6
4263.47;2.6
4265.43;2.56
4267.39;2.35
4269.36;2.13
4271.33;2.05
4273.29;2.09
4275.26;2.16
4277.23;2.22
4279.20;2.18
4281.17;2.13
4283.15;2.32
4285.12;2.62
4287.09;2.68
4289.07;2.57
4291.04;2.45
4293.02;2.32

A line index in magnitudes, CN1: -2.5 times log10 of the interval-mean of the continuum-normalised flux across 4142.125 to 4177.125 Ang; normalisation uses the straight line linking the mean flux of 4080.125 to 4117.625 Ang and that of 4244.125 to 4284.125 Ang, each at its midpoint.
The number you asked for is 0.12 mag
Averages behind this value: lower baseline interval 3.03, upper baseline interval 2.36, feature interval 2.48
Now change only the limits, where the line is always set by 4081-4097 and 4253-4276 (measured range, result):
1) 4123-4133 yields 0.01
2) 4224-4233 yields 0.05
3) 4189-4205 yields 0.04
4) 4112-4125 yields -0.10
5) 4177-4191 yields -0.03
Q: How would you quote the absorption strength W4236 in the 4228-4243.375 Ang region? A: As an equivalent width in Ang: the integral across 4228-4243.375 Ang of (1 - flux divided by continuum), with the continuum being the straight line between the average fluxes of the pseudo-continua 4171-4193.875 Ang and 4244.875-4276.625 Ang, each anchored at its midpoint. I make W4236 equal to 0.78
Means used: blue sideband 2.41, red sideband 2.39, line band 2.27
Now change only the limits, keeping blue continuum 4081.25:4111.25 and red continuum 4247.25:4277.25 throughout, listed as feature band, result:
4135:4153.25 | 3.0 Ang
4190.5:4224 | 3.3 Ang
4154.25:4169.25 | 1.1 Ang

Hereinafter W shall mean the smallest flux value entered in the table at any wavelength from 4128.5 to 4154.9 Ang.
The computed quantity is 2.17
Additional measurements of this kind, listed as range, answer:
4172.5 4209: 2.12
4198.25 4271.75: 2.05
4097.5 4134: 2.35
